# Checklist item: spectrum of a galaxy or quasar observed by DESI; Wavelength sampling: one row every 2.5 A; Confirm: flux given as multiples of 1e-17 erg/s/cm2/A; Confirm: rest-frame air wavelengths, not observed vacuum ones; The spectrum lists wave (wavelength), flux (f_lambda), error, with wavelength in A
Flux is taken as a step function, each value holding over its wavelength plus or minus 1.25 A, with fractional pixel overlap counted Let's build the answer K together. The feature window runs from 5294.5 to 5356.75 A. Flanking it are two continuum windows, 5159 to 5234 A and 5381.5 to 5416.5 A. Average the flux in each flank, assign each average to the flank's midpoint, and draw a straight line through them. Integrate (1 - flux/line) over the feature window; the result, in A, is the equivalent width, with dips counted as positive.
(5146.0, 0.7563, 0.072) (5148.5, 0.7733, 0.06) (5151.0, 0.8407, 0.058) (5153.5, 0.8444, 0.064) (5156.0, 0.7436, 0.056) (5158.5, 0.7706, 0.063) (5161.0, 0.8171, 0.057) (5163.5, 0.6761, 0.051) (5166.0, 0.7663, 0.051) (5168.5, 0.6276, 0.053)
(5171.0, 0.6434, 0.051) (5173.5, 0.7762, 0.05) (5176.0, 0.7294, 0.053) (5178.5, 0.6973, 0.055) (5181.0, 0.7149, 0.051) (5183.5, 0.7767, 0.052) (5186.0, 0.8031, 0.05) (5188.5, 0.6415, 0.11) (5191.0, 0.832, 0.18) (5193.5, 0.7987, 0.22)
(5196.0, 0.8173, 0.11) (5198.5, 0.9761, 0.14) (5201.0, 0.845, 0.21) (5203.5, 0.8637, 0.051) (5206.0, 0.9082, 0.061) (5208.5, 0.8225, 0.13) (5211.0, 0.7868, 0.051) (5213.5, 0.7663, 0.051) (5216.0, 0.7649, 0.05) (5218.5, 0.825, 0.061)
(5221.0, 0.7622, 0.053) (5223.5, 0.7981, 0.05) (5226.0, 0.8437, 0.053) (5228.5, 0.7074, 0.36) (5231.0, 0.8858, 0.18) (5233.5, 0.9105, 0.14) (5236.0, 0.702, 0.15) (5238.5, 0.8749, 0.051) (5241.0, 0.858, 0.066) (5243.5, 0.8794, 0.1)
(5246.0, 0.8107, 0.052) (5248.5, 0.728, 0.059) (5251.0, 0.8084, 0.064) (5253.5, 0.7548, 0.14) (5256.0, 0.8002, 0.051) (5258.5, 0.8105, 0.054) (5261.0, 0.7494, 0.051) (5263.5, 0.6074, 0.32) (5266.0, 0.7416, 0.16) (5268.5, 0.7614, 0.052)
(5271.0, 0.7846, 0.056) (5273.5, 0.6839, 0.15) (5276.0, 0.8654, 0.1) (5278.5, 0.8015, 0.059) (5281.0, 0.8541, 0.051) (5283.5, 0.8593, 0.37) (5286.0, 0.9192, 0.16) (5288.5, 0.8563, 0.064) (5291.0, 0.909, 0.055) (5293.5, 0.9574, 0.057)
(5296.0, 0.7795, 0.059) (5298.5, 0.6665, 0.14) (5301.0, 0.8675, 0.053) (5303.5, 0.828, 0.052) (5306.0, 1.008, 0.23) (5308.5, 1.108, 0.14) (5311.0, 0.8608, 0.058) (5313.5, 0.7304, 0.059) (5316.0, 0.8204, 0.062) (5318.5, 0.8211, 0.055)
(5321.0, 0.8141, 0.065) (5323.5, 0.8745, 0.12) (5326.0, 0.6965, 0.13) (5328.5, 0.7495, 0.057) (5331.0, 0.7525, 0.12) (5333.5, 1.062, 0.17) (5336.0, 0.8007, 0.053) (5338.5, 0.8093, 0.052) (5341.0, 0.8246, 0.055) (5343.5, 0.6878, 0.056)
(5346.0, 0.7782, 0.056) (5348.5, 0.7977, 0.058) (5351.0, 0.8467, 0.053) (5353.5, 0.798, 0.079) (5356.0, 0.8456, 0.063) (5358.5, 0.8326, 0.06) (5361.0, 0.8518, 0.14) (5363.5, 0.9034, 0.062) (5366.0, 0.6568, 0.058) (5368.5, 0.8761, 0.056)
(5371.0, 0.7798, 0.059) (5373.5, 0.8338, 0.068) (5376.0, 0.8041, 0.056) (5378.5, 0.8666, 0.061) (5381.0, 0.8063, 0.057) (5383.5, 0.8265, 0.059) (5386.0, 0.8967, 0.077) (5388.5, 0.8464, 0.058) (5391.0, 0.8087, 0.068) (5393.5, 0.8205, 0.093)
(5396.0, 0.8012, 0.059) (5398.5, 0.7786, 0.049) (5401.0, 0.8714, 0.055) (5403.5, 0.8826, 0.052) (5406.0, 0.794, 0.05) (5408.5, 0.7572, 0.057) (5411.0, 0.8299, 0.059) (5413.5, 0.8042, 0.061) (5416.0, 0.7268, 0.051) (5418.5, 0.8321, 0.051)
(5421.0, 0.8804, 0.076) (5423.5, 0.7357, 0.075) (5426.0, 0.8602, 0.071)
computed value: -1.5 A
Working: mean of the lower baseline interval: 0.785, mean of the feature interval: 0.825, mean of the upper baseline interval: 0.819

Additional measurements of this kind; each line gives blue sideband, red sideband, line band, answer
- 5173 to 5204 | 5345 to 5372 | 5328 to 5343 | -0.33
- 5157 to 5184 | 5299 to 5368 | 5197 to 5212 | -2.42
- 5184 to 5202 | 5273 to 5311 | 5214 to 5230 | 0.88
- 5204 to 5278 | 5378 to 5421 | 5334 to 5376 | 0.09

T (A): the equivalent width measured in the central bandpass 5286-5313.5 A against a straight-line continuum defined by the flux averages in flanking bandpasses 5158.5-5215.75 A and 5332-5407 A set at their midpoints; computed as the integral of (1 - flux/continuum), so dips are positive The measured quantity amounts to -2.4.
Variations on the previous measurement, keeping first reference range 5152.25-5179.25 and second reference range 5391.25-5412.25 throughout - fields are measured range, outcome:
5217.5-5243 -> -2.0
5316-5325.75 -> -0.4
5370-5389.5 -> -0.6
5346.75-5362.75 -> -0.6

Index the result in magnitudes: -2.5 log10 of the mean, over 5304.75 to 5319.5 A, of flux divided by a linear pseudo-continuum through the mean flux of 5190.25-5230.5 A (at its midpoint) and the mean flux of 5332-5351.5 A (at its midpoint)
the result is -0.088 mag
